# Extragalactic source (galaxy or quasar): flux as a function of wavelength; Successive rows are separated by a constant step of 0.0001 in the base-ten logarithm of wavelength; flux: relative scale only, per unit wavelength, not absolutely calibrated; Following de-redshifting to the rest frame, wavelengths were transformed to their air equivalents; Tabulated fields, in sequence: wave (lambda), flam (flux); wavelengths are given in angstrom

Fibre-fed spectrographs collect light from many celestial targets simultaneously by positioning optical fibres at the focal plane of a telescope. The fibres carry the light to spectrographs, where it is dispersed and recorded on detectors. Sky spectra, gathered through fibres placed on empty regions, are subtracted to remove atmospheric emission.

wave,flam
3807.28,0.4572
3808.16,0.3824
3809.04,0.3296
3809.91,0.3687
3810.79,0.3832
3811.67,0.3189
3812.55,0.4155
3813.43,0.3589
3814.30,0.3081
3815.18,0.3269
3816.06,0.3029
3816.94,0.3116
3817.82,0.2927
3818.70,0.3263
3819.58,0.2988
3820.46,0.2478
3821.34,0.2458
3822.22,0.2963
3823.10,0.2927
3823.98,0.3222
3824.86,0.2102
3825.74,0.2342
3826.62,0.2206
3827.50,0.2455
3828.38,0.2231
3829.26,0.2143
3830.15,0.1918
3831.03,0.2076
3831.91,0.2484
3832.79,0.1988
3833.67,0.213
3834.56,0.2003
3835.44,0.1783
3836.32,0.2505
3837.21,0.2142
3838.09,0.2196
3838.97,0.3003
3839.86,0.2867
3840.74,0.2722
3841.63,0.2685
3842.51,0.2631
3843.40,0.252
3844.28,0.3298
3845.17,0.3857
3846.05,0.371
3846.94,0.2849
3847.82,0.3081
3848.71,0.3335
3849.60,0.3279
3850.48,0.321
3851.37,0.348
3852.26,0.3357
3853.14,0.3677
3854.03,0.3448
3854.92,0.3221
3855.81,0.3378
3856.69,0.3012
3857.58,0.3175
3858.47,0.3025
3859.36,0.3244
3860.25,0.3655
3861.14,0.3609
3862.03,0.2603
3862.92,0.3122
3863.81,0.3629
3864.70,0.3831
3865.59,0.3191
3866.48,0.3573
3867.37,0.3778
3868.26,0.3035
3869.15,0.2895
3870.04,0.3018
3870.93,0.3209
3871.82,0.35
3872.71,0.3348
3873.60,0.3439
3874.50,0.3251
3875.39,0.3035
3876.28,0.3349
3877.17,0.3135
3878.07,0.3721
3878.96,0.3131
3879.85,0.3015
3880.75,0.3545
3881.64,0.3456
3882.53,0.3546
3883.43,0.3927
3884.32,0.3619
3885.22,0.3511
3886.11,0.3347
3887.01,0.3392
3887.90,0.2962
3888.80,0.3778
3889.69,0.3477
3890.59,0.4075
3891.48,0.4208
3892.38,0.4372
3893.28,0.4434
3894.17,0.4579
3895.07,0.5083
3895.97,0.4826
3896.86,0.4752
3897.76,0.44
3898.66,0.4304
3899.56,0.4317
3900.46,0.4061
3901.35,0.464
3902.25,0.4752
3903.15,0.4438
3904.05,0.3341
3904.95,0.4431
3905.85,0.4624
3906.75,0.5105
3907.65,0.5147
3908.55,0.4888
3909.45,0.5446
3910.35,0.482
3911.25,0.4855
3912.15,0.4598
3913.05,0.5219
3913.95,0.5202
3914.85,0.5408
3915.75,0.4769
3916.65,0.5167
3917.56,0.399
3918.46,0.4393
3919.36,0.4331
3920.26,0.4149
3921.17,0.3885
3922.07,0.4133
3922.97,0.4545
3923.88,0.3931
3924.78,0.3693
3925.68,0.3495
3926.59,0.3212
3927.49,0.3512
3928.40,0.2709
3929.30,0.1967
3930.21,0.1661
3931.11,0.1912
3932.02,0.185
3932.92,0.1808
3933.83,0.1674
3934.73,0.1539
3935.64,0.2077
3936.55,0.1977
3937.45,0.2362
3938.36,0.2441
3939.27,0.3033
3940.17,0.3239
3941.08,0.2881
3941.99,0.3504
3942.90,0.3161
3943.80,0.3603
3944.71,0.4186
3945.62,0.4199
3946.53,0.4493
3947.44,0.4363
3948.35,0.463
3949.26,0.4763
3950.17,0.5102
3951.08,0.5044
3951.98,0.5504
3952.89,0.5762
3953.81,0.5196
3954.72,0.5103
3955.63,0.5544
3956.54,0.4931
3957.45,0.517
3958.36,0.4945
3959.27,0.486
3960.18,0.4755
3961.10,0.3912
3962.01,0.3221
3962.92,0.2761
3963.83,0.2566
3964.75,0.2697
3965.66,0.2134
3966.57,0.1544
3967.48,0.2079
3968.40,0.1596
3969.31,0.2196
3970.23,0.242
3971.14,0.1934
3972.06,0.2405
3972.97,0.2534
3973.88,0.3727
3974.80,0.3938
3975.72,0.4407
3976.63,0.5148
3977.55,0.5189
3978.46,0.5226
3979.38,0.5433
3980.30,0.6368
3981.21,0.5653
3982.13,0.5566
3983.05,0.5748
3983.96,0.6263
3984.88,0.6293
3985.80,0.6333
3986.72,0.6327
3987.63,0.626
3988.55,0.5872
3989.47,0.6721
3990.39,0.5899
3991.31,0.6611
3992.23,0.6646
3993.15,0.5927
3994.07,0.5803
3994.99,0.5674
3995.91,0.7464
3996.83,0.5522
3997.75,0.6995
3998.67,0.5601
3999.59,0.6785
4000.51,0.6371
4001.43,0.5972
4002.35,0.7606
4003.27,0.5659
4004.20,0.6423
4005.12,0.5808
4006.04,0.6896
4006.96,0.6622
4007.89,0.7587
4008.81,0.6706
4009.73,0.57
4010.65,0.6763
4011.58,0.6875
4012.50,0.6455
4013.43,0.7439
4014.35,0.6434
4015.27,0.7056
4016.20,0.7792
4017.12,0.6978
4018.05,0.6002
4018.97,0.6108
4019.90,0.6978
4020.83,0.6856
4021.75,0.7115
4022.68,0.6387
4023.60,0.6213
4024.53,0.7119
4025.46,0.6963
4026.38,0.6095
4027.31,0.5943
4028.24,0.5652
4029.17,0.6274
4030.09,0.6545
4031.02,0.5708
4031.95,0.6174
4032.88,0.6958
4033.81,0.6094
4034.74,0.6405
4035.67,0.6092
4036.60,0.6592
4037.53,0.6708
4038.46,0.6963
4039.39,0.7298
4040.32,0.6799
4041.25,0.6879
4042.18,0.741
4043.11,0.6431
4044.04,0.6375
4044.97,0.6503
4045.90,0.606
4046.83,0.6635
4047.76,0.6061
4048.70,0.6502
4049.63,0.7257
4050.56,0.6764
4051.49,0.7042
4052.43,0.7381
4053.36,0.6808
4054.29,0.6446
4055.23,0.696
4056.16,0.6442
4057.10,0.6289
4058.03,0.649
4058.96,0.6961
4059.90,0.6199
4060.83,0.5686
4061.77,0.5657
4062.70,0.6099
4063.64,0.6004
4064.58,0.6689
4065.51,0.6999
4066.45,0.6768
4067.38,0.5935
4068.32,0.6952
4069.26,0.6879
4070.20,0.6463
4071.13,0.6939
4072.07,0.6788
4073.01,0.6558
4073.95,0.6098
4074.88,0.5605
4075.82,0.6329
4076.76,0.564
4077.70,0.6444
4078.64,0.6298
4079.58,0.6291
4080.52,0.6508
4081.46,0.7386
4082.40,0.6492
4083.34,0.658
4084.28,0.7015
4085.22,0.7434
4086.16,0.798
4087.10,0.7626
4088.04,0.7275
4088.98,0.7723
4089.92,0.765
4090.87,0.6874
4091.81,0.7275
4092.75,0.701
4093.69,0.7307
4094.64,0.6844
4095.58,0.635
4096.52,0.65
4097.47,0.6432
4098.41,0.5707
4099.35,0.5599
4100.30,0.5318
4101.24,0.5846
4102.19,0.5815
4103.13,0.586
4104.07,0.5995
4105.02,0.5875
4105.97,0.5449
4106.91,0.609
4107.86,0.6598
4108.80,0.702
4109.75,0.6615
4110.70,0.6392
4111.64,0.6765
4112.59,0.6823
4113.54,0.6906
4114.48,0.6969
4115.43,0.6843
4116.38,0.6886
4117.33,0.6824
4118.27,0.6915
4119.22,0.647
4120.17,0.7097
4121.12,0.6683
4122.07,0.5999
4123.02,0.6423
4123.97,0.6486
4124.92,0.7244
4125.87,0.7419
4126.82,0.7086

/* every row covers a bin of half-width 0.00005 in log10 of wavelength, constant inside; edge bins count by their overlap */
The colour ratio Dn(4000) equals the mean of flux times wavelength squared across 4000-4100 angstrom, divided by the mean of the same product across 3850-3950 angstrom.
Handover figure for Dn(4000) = 1.9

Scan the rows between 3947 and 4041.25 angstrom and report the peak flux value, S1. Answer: 0.7792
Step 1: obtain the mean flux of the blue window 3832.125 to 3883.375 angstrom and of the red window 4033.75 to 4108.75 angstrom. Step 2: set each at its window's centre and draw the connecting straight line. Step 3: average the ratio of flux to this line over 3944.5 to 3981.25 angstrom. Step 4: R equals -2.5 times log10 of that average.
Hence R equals 0.178 mag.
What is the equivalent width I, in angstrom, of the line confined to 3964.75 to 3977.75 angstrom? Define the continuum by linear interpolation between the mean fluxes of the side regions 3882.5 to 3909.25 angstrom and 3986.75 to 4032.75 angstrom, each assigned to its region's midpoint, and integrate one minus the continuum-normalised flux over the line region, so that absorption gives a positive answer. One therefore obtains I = 6.4 angstrom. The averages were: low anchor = 0.423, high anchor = 0.647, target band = 0.289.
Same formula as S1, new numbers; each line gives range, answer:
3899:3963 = 0.5762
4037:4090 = 0.798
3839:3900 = 0.5083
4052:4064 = 0.7381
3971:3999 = 0.7464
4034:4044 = 0.741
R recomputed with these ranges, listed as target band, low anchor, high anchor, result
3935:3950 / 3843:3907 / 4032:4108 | 0.330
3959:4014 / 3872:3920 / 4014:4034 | 0.136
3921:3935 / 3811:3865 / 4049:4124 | 0.430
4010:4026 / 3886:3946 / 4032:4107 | -0.200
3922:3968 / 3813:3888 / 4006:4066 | 0.352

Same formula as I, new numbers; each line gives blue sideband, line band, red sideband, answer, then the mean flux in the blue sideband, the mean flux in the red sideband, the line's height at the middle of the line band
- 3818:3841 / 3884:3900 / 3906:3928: -0.7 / 0.245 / 0.449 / 0.391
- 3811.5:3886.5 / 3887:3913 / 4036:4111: -4.0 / 0.304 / 0.657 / 0.384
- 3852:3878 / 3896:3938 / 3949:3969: -2.0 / 0.331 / 0.403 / 0.371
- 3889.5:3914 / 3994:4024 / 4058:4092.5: -3.6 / 0.459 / 0.667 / 0.587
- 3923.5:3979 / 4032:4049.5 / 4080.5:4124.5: -4.1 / 0.347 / 0.665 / 0.535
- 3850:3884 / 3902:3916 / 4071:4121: -3.1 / 0.334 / 0.66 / 0.394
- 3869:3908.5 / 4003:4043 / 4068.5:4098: -4.8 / 0.389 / 0.679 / 0.589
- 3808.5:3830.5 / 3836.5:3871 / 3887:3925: 3.6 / 0.292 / 0.446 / 0.353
